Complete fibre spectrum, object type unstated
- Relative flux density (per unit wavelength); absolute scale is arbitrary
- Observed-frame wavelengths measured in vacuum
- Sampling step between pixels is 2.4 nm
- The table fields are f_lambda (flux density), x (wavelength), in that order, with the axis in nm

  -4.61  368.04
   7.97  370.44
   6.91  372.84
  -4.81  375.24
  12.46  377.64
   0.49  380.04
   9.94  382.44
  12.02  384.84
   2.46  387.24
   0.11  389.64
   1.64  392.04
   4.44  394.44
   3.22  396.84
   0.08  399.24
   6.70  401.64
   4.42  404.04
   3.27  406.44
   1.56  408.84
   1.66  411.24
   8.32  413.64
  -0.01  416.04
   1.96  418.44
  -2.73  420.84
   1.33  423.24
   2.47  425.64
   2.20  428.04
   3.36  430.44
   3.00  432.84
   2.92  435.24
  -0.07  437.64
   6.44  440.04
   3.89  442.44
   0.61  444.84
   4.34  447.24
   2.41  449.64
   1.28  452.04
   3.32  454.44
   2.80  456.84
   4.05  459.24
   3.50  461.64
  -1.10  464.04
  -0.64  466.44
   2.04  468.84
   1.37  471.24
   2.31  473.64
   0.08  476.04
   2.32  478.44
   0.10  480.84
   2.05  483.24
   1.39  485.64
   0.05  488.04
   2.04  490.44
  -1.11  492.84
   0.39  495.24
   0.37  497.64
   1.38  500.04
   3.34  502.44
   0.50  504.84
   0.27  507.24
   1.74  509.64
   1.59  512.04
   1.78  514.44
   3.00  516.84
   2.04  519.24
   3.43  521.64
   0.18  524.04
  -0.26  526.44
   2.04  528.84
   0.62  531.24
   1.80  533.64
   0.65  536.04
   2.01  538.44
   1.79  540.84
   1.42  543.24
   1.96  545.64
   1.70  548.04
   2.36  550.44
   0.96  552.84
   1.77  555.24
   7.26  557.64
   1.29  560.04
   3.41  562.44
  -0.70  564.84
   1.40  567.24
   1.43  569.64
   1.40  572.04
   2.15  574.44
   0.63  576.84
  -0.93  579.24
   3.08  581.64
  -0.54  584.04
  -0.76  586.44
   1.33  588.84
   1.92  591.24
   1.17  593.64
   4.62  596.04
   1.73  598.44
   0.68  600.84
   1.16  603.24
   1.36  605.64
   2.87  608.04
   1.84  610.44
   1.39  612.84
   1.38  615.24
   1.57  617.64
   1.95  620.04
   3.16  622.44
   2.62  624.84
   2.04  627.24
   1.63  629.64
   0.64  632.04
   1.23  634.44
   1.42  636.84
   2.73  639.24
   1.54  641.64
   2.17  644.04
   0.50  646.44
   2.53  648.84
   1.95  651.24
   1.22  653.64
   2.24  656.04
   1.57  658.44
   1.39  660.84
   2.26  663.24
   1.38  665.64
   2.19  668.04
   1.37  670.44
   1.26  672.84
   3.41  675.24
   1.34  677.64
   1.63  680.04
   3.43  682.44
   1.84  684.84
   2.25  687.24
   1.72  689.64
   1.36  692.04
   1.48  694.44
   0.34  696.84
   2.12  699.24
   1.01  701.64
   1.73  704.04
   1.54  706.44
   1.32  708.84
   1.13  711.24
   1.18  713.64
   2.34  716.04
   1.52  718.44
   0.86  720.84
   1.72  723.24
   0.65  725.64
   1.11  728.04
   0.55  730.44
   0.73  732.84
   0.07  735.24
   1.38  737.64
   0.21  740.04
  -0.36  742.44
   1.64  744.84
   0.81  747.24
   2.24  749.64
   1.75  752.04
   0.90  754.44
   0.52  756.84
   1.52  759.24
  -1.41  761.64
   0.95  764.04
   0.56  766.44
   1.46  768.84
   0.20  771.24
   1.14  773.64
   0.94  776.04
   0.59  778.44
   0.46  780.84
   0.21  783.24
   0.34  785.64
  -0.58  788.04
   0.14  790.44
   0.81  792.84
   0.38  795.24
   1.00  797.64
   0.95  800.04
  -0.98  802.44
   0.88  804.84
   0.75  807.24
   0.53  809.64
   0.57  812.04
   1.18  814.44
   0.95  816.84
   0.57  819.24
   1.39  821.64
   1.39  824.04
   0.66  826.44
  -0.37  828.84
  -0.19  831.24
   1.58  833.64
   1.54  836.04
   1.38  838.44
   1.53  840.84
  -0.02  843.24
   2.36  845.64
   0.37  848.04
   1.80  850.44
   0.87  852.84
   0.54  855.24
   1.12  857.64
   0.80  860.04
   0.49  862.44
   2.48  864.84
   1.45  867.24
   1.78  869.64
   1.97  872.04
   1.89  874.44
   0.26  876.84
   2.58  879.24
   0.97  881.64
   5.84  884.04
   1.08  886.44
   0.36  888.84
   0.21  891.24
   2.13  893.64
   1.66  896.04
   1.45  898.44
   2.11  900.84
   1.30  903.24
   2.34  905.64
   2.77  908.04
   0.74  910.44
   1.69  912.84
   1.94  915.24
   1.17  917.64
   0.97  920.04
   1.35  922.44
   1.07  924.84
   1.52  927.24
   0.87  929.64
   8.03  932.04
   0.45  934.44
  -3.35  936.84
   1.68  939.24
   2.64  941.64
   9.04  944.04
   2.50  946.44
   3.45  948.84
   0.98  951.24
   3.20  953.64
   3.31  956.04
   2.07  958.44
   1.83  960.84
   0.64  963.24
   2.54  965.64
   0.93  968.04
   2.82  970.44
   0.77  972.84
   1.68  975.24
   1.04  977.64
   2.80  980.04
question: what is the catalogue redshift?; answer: 0.348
